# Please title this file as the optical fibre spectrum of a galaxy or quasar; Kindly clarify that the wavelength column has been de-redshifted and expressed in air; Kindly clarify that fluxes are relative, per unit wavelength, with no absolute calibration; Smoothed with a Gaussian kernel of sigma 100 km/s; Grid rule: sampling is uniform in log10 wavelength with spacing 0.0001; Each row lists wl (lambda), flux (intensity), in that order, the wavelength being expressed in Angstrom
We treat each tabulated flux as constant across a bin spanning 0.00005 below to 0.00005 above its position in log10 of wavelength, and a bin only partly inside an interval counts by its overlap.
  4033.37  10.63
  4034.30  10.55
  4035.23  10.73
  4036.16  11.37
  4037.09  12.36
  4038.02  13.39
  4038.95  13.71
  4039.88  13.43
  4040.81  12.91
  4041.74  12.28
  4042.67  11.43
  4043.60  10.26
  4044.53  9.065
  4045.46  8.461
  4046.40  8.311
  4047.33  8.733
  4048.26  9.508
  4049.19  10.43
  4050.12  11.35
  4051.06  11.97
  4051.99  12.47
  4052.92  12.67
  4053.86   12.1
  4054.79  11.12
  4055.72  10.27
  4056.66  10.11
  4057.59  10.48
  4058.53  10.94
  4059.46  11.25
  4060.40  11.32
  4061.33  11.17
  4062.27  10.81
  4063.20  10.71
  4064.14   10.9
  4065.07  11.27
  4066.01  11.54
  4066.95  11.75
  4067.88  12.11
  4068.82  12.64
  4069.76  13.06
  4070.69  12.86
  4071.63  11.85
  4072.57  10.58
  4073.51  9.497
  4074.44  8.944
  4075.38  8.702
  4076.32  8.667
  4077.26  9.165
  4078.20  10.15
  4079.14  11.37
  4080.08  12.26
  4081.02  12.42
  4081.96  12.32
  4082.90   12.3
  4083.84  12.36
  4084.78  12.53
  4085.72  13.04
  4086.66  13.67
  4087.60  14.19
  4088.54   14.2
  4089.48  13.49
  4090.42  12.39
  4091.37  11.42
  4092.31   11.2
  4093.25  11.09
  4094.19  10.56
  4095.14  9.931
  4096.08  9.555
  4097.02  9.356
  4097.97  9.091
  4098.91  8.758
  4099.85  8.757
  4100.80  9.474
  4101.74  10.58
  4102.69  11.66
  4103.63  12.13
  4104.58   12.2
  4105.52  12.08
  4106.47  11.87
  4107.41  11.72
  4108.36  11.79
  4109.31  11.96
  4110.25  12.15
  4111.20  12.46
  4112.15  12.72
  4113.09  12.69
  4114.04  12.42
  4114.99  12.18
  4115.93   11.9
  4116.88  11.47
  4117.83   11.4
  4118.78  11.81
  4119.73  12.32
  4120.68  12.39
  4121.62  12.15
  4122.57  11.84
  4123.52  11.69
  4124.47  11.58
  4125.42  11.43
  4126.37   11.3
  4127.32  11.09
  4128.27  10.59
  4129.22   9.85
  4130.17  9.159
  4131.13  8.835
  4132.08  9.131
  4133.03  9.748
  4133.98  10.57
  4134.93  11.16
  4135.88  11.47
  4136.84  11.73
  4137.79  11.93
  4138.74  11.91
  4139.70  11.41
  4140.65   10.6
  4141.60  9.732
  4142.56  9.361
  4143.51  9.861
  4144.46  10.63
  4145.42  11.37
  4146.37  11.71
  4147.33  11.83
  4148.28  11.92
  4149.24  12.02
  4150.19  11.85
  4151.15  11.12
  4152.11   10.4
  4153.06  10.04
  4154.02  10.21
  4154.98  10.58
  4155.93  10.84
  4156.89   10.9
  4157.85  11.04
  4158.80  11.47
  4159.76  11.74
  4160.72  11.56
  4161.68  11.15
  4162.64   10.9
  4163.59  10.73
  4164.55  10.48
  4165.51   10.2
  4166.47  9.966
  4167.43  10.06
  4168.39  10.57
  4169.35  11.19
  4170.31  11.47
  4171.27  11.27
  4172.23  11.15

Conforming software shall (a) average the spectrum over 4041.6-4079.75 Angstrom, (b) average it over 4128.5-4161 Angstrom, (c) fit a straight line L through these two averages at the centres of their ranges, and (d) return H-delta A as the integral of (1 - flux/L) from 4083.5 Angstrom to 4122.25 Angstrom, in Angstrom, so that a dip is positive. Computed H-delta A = -3.2 Angstrom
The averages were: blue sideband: 10.8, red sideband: 10.8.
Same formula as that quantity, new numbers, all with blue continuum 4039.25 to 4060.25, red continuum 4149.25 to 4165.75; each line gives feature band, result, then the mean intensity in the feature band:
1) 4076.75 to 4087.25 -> -1.0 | 12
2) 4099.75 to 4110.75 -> -0.5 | 11.4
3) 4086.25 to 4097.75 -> -0.8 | 11.7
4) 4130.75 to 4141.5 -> 0.2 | 10.8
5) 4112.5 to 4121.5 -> -0.9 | 12.1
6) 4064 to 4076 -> -0.3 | 11.2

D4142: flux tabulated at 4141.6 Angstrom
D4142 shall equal 9.732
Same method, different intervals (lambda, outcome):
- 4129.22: 9.85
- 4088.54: 14.2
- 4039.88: 13.43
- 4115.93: 11.9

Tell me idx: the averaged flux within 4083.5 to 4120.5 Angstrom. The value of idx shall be 11.7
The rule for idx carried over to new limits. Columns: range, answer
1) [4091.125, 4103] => 10.1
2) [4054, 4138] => 11.3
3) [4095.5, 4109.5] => 10.7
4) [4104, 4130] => 11.8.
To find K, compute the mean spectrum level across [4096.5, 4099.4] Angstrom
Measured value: 9.09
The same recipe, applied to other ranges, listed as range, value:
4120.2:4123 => 12.2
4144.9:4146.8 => 11.5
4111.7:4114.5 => 12.6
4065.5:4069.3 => 12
